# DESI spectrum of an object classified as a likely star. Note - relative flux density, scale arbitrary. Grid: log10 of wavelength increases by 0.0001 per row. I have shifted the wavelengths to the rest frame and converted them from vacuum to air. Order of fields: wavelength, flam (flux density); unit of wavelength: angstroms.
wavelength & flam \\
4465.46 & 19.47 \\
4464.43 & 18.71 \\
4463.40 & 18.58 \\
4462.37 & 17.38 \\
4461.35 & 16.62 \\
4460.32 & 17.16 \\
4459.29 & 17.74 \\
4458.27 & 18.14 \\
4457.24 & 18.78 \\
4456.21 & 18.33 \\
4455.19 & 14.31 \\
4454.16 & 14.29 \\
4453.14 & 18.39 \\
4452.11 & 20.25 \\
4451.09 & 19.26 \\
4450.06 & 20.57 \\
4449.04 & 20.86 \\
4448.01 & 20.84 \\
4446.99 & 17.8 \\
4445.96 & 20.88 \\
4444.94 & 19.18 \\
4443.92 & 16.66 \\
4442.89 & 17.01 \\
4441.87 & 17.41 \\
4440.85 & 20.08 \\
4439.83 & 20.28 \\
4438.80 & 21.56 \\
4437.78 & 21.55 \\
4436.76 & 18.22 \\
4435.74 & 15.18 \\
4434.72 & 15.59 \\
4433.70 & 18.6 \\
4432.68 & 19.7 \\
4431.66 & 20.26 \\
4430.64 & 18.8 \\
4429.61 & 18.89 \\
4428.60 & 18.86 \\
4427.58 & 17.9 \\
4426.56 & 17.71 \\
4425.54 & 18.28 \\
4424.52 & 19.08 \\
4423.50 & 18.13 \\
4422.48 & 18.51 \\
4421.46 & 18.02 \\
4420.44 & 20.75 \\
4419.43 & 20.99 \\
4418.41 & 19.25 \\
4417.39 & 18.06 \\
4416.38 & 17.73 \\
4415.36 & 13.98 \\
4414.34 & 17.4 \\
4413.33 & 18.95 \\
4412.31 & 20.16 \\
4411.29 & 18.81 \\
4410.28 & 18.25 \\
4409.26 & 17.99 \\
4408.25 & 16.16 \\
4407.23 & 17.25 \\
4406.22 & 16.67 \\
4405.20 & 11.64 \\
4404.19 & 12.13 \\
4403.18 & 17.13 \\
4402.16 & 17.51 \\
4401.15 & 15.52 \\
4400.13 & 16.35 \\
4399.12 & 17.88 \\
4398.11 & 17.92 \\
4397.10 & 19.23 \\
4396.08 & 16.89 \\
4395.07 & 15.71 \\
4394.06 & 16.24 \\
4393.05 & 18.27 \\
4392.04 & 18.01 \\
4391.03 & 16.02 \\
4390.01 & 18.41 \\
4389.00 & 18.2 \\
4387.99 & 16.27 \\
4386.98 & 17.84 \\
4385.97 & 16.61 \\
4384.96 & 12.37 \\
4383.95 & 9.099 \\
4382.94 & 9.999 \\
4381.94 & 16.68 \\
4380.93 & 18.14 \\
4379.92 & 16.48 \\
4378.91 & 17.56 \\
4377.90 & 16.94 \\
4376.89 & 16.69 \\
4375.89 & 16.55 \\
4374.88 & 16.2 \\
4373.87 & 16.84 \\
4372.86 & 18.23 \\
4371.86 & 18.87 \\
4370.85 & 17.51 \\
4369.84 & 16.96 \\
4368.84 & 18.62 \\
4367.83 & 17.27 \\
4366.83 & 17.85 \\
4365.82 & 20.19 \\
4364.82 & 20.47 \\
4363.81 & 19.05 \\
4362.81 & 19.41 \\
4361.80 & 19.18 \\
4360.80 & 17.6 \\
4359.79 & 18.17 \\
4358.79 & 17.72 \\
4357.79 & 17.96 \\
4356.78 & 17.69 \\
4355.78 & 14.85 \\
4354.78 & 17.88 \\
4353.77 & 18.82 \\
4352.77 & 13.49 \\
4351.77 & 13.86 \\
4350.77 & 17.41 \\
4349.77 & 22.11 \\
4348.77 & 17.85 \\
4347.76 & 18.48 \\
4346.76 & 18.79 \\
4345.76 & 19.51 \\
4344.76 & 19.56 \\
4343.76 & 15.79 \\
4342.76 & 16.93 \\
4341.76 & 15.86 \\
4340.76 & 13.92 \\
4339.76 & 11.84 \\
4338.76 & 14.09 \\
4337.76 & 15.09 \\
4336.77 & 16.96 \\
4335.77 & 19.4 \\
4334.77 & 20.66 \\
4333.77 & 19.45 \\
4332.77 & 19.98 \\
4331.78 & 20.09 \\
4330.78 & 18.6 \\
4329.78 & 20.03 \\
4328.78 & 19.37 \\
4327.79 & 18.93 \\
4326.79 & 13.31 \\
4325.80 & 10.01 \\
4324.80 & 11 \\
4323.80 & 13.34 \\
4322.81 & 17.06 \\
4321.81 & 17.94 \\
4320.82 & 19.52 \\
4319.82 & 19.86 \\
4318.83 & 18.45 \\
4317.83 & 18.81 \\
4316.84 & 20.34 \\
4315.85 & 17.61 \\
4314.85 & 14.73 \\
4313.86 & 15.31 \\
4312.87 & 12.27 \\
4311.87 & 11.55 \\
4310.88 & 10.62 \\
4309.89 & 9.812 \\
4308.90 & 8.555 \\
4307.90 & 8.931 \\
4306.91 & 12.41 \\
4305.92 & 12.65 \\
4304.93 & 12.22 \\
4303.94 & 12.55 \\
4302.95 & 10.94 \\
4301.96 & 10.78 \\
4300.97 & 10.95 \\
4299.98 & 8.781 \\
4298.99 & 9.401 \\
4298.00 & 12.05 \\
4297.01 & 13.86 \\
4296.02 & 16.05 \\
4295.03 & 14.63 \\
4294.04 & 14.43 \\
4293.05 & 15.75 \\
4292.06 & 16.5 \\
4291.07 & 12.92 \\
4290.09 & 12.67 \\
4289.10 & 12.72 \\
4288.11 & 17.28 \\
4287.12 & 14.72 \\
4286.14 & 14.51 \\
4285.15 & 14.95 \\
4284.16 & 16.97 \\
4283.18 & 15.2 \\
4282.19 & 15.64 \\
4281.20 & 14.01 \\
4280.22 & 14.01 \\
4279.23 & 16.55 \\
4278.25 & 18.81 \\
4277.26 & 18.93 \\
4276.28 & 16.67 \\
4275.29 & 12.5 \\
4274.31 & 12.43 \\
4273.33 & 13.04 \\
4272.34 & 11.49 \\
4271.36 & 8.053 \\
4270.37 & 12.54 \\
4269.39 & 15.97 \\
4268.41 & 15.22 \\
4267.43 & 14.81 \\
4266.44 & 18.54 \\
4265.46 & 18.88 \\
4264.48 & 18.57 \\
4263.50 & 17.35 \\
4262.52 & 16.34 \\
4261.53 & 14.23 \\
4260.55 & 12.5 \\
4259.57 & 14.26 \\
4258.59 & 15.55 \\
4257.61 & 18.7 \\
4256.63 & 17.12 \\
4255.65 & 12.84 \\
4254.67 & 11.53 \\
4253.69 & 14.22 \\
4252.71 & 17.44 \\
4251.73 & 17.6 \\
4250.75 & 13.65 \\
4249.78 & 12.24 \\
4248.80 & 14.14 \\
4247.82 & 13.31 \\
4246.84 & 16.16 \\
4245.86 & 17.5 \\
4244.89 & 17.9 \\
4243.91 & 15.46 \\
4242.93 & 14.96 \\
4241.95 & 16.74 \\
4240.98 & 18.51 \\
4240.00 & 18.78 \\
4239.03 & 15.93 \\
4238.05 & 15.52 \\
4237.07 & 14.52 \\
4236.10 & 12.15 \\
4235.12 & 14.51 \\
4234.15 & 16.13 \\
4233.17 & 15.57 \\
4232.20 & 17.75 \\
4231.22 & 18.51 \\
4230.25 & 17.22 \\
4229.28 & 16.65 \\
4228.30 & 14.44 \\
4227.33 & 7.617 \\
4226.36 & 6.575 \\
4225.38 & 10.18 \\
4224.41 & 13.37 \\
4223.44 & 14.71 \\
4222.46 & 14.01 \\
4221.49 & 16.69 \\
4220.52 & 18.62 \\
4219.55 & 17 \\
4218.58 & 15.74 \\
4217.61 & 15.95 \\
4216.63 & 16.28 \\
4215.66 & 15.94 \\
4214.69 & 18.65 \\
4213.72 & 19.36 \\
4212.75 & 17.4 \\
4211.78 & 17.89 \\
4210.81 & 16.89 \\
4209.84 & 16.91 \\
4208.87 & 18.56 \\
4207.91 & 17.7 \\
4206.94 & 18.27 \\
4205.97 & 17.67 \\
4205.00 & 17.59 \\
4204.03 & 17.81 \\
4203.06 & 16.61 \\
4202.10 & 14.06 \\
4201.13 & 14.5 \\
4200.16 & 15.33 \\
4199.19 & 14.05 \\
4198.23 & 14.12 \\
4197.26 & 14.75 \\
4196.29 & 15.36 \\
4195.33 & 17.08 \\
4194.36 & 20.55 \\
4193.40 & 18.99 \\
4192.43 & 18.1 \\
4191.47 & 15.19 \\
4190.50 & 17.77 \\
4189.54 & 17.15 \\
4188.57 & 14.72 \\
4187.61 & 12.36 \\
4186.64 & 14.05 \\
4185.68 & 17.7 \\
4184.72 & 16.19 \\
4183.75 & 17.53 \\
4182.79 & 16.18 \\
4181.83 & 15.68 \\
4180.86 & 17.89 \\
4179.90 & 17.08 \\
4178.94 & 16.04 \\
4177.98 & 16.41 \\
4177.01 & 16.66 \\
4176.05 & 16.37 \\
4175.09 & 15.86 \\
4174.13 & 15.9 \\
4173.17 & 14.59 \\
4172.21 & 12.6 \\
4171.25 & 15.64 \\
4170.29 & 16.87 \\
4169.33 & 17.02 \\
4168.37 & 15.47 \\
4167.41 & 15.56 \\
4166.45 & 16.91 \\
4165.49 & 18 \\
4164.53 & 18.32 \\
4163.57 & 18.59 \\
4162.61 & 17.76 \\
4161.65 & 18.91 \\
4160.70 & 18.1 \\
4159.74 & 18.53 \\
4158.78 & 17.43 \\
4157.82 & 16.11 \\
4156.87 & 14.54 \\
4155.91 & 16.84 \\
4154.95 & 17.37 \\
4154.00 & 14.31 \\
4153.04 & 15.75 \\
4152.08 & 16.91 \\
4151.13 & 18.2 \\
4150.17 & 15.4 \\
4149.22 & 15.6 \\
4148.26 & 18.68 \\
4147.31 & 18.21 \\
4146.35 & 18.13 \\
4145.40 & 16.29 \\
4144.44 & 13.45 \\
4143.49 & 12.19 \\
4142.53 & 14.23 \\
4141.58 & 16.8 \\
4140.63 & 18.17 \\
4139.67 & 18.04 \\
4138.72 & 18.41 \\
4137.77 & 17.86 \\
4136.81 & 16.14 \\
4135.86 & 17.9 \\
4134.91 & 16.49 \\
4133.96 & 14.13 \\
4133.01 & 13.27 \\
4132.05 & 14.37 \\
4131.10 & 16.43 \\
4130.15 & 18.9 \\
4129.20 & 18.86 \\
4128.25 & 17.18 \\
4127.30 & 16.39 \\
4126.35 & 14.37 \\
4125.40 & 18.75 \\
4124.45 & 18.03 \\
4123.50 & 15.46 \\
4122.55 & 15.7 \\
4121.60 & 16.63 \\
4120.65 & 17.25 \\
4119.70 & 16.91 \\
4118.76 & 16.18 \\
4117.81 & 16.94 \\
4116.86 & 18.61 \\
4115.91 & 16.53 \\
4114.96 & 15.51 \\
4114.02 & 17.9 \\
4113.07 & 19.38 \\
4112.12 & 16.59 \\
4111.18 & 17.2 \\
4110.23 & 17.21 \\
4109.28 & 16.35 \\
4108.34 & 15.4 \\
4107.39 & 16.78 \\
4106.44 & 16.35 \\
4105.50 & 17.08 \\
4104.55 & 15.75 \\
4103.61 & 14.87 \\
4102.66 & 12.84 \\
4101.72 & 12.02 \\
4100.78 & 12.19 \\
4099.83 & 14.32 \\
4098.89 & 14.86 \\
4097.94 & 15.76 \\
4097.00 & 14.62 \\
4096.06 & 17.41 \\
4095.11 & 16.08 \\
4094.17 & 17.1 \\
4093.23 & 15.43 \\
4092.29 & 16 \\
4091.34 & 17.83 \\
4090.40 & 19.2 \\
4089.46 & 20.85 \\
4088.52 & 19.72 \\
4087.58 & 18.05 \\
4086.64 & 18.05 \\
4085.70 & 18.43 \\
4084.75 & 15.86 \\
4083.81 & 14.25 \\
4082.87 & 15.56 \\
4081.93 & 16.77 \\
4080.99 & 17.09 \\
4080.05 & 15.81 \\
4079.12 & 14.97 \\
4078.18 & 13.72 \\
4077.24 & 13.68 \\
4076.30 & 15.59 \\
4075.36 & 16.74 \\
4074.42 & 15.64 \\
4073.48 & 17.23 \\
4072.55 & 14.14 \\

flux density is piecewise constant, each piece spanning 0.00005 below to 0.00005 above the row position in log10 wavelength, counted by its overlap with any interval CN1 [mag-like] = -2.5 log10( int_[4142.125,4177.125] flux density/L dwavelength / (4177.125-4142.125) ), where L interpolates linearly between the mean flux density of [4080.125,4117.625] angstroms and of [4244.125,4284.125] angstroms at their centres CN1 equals -0.029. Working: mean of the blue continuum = 16.4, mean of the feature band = 16.4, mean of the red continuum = 15.2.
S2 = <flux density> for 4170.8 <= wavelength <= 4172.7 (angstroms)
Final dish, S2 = 14.1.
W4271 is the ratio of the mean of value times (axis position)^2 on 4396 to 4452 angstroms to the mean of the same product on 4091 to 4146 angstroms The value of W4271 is 1.30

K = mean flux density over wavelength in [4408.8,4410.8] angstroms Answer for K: 18.1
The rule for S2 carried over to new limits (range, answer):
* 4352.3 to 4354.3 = 16.2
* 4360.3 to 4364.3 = 18.8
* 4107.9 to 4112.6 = 16.6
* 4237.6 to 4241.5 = 17.2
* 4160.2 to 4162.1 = 18.6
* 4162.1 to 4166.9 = 17.9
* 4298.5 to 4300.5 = 9.11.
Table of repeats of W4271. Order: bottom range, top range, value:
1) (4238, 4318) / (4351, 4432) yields 1.26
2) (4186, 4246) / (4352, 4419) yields 1.15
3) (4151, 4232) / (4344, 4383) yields 1.18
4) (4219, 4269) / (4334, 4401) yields 1.18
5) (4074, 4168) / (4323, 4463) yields 1.21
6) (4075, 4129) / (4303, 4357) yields 1.09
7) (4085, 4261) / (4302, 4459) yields 1.16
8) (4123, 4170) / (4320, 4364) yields 1.13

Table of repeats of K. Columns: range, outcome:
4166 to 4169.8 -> 16.2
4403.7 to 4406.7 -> 13.5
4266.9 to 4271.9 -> 13.3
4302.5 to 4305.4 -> 11.9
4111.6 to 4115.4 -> 17.4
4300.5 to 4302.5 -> 10.9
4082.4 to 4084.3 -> 14.9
